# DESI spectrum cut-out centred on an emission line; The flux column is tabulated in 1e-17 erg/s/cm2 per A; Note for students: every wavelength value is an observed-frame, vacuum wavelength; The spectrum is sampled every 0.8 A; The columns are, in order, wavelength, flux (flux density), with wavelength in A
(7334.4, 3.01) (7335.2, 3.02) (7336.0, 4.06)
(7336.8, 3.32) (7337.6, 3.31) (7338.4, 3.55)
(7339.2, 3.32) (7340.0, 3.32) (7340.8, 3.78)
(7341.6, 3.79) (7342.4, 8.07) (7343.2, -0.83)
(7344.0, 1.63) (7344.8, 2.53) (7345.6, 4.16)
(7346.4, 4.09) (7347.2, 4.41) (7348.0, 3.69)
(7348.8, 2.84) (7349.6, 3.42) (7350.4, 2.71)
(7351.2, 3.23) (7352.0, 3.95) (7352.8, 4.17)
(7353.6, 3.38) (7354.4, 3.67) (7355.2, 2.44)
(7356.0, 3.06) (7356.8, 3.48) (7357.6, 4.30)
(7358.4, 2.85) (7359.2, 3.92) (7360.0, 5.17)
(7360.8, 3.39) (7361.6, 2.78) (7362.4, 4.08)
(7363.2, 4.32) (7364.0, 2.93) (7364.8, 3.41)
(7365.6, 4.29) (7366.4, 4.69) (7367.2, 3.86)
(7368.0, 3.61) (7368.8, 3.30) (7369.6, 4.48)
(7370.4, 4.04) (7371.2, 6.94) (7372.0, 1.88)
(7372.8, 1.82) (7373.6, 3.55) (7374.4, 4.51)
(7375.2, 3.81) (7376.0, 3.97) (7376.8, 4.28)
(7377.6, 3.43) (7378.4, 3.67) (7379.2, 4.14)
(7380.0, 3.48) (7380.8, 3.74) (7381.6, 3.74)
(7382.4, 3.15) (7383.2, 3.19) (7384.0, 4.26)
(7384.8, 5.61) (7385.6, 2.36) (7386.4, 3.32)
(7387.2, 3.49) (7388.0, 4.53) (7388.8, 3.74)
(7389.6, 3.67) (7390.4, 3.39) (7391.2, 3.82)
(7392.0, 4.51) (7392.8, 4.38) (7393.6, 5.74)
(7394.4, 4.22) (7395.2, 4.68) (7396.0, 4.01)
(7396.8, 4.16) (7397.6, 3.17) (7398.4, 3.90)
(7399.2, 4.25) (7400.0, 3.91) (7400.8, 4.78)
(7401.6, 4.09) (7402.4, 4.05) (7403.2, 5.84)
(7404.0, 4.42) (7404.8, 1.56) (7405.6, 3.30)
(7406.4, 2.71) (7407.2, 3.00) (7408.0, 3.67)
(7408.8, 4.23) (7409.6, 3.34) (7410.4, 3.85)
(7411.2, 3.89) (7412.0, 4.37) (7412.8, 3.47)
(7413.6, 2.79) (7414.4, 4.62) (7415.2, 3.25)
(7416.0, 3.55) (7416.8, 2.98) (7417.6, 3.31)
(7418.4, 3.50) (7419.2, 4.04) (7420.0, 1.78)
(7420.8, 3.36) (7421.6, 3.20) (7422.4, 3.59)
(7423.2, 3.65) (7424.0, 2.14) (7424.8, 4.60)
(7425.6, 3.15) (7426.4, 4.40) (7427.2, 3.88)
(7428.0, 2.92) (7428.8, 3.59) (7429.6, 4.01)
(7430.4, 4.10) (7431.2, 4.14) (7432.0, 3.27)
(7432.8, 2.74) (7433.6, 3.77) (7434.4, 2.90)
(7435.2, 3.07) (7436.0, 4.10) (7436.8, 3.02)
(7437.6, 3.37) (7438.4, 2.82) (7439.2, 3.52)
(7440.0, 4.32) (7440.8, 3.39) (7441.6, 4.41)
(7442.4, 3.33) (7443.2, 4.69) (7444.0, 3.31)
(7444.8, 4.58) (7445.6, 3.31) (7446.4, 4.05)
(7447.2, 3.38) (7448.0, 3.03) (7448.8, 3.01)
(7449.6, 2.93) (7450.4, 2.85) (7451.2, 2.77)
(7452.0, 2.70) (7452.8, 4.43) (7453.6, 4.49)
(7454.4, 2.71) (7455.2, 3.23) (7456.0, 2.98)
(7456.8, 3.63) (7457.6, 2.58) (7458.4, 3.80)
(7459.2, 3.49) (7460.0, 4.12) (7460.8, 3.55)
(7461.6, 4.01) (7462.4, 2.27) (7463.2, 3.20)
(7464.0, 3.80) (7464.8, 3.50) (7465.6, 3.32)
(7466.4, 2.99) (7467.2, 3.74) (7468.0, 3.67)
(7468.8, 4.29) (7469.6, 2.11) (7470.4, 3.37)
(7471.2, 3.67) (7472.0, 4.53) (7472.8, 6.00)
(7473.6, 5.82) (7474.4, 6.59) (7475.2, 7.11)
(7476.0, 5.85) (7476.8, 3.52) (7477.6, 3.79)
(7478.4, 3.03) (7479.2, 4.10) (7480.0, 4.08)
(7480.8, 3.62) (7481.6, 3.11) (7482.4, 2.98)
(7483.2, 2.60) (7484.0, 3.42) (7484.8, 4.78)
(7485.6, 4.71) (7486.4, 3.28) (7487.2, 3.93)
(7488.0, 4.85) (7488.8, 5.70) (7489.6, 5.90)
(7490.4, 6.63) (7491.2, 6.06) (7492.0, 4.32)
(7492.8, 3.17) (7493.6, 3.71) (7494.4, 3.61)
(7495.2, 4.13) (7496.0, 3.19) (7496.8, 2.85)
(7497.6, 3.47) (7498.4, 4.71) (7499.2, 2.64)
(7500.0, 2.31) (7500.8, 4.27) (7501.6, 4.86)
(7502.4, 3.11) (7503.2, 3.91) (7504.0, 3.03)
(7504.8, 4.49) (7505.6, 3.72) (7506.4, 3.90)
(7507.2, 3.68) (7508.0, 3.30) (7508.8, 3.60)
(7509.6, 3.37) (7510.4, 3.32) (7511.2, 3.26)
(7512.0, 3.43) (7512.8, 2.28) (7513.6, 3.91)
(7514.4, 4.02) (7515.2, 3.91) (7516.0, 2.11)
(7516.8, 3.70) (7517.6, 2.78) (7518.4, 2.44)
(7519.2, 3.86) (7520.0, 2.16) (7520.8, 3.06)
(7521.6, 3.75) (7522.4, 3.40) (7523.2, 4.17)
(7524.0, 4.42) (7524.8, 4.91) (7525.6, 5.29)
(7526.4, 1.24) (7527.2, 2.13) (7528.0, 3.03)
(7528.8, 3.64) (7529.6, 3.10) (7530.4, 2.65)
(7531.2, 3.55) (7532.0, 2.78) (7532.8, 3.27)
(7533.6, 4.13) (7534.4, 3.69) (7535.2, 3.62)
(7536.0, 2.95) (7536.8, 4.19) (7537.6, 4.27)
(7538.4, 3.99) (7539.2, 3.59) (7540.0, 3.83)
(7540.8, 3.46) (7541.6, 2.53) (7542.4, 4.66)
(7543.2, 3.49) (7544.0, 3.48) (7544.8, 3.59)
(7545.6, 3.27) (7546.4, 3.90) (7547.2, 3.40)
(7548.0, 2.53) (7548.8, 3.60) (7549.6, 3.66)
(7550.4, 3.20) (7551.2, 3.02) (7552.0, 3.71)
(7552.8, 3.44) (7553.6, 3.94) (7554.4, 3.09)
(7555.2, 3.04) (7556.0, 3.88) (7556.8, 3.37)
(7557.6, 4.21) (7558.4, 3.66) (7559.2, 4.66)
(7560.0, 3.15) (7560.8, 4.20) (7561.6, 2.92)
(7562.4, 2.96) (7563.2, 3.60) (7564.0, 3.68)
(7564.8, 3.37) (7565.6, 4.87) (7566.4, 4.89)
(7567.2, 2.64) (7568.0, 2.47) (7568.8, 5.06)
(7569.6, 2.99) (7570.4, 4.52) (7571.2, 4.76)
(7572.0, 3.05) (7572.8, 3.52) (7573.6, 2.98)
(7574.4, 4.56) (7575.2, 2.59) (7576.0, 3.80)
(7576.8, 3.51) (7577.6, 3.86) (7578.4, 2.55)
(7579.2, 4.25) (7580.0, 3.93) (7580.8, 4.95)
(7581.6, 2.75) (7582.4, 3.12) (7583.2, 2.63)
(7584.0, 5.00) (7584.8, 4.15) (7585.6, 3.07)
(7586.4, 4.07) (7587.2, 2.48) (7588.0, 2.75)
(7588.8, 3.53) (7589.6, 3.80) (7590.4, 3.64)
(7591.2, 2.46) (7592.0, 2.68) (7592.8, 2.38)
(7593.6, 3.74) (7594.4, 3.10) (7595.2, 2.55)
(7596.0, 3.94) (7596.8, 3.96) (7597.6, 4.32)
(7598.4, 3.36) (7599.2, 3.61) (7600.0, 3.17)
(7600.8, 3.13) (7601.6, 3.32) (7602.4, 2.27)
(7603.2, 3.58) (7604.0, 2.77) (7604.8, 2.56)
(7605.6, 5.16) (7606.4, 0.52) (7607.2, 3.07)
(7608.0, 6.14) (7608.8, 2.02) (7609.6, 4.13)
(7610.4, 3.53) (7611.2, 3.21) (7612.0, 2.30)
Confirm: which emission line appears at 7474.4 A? [S II]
